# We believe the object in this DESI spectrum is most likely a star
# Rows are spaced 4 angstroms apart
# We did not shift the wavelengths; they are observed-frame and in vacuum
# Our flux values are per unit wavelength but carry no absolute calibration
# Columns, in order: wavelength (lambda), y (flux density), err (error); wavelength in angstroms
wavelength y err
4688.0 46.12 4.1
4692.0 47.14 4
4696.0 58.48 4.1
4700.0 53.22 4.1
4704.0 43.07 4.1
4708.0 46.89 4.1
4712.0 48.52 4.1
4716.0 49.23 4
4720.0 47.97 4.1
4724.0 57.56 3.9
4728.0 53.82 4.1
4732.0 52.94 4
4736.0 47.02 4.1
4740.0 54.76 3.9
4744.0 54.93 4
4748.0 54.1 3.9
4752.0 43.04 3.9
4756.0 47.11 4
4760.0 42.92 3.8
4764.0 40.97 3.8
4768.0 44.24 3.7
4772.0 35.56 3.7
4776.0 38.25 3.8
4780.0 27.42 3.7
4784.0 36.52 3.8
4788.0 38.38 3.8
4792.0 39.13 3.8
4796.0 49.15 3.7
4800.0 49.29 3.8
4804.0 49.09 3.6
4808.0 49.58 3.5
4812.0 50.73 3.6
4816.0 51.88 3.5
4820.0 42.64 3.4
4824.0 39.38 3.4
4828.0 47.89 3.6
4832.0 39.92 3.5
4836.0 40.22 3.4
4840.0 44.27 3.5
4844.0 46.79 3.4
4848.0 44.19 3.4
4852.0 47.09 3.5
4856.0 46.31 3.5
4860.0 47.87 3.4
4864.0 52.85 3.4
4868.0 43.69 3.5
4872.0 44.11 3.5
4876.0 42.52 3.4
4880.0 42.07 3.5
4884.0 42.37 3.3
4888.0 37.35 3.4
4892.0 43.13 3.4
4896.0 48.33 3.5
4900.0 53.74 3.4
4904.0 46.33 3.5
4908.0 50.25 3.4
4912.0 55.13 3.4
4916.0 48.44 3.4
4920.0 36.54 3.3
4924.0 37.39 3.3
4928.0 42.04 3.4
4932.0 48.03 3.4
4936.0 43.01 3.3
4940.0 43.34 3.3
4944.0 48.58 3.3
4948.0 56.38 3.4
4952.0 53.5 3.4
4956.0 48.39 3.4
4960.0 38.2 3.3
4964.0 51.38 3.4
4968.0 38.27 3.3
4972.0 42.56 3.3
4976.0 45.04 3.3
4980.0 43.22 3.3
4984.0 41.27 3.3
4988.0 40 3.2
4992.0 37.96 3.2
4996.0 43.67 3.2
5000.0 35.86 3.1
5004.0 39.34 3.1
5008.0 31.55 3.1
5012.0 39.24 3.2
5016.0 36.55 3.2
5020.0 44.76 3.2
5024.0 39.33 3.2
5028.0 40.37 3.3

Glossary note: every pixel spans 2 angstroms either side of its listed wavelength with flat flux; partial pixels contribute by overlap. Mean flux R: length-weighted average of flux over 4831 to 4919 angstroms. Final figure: 45.7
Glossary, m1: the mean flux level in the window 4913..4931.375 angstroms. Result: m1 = 42.4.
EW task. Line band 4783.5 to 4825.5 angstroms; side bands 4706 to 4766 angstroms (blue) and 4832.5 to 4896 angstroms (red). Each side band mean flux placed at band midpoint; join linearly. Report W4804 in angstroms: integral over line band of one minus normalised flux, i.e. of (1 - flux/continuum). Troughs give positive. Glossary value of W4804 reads 1.1 angstroms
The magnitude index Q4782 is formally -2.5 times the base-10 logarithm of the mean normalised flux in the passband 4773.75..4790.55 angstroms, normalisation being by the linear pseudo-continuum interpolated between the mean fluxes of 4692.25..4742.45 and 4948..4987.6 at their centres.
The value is 0.37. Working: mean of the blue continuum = 51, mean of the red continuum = 45.1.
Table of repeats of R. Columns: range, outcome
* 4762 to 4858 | 43.3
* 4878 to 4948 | 45.4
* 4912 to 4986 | 45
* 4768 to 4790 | 36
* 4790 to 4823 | 47.4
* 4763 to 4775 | 40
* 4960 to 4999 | 42.2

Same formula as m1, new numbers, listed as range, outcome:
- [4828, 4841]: 42.2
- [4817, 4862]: 44.4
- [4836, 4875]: 45.9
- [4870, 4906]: 44.4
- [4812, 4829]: 45.9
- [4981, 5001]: 40.1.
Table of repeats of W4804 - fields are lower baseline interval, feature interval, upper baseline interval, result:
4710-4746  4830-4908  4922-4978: 4.44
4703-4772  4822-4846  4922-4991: 1.90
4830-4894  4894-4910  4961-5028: -2.48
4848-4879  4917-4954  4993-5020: -3.04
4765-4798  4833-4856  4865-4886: -1.43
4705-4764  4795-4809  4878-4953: -0.29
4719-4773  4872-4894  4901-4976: 2.38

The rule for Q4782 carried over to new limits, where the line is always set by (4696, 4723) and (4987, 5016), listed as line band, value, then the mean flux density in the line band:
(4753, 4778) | 0.14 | 41.6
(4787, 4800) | 0.06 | 43.6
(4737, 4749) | -0.13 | 54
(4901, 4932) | -0.11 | 45.6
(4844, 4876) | -0.07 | 46.3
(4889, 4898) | -0.06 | 44.8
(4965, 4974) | -0.06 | 41.6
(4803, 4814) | -0.10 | 49.9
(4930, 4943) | -0.12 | 45.1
